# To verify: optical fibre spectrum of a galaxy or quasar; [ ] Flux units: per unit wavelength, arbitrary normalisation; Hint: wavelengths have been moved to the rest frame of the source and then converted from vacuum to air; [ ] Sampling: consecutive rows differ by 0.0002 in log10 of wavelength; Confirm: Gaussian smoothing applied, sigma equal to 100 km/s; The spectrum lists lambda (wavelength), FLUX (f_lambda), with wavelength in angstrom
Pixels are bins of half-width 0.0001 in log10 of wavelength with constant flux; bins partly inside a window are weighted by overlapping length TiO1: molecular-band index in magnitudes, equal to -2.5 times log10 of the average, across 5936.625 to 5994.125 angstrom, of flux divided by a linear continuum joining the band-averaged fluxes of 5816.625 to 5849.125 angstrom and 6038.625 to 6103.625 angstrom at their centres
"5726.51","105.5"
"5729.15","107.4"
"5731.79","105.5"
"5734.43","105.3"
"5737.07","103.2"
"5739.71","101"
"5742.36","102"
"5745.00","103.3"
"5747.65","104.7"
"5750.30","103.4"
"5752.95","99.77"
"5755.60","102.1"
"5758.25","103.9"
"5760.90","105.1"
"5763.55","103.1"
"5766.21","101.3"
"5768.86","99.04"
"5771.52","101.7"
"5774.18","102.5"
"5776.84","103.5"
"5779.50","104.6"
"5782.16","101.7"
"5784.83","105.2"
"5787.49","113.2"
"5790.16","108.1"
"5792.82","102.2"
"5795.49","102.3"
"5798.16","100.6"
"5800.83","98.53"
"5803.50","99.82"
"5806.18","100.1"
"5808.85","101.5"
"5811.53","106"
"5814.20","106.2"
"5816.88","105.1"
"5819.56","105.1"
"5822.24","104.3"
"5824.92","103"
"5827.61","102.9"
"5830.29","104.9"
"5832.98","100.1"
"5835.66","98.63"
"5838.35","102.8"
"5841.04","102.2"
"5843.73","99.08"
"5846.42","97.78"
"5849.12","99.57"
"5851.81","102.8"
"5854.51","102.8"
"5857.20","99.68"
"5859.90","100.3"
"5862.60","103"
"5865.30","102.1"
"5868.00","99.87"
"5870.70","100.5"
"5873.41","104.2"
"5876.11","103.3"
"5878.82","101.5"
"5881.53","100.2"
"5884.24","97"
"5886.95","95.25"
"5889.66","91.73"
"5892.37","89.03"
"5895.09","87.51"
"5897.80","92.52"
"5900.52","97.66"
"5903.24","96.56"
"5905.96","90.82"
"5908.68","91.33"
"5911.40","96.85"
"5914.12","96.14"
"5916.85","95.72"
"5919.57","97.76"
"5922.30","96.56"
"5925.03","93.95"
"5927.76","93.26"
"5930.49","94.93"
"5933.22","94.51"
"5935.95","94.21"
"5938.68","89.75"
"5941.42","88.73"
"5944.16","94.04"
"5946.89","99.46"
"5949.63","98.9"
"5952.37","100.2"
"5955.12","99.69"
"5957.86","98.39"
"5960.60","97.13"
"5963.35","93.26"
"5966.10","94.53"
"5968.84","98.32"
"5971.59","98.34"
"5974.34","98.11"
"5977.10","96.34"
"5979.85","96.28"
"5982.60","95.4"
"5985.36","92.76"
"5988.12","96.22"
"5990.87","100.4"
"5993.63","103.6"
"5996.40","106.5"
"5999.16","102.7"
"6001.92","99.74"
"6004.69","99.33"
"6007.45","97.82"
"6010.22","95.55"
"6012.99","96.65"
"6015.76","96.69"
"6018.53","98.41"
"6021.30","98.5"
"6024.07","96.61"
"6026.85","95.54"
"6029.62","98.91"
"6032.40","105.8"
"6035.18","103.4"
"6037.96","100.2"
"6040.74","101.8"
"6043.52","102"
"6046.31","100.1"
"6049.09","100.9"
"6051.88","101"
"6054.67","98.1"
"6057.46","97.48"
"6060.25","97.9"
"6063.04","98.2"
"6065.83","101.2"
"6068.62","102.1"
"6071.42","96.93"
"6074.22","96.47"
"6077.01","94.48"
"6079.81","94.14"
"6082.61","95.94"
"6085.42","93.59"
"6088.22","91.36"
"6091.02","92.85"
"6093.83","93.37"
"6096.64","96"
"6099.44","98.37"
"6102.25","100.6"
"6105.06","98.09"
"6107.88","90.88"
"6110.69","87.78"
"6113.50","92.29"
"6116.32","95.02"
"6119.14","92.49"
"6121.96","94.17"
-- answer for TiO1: 0.033 mag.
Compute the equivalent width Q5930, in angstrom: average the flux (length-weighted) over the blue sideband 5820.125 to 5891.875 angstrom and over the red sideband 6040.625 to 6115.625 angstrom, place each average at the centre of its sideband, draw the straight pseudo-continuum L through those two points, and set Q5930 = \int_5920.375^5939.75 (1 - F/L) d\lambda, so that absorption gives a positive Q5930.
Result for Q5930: 1.0 angstrom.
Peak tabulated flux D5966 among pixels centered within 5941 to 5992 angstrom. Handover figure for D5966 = 100.4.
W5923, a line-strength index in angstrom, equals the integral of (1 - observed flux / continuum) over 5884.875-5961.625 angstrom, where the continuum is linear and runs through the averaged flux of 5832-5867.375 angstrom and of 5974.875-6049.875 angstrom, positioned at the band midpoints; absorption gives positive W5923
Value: 4.1 angstrom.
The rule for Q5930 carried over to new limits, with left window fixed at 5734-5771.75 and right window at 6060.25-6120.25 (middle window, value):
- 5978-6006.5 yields -0.51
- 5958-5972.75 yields 0.24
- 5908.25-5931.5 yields 0.87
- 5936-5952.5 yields 0.63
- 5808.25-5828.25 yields -0.64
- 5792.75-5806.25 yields 0.14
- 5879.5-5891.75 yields 0.47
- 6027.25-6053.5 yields -1.32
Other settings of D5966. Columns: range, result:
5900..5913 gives 97.66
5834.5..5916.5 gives 104.2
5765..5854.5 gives 113.2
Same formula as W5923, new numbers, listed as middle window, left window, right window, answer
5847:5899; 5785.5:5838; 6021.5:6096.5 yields 1.8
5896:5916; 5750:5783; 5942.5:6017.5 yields 1.0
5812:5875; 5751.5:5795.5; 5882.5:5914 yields -2.7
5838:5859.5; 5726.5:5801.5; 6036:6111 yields 0.2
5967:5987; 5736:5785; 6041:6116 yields 0.4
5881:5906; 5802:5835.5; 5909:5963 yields 1.2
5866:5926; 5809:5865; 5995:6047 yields 3.1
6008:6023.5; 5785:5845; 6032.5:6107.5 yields 0.3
